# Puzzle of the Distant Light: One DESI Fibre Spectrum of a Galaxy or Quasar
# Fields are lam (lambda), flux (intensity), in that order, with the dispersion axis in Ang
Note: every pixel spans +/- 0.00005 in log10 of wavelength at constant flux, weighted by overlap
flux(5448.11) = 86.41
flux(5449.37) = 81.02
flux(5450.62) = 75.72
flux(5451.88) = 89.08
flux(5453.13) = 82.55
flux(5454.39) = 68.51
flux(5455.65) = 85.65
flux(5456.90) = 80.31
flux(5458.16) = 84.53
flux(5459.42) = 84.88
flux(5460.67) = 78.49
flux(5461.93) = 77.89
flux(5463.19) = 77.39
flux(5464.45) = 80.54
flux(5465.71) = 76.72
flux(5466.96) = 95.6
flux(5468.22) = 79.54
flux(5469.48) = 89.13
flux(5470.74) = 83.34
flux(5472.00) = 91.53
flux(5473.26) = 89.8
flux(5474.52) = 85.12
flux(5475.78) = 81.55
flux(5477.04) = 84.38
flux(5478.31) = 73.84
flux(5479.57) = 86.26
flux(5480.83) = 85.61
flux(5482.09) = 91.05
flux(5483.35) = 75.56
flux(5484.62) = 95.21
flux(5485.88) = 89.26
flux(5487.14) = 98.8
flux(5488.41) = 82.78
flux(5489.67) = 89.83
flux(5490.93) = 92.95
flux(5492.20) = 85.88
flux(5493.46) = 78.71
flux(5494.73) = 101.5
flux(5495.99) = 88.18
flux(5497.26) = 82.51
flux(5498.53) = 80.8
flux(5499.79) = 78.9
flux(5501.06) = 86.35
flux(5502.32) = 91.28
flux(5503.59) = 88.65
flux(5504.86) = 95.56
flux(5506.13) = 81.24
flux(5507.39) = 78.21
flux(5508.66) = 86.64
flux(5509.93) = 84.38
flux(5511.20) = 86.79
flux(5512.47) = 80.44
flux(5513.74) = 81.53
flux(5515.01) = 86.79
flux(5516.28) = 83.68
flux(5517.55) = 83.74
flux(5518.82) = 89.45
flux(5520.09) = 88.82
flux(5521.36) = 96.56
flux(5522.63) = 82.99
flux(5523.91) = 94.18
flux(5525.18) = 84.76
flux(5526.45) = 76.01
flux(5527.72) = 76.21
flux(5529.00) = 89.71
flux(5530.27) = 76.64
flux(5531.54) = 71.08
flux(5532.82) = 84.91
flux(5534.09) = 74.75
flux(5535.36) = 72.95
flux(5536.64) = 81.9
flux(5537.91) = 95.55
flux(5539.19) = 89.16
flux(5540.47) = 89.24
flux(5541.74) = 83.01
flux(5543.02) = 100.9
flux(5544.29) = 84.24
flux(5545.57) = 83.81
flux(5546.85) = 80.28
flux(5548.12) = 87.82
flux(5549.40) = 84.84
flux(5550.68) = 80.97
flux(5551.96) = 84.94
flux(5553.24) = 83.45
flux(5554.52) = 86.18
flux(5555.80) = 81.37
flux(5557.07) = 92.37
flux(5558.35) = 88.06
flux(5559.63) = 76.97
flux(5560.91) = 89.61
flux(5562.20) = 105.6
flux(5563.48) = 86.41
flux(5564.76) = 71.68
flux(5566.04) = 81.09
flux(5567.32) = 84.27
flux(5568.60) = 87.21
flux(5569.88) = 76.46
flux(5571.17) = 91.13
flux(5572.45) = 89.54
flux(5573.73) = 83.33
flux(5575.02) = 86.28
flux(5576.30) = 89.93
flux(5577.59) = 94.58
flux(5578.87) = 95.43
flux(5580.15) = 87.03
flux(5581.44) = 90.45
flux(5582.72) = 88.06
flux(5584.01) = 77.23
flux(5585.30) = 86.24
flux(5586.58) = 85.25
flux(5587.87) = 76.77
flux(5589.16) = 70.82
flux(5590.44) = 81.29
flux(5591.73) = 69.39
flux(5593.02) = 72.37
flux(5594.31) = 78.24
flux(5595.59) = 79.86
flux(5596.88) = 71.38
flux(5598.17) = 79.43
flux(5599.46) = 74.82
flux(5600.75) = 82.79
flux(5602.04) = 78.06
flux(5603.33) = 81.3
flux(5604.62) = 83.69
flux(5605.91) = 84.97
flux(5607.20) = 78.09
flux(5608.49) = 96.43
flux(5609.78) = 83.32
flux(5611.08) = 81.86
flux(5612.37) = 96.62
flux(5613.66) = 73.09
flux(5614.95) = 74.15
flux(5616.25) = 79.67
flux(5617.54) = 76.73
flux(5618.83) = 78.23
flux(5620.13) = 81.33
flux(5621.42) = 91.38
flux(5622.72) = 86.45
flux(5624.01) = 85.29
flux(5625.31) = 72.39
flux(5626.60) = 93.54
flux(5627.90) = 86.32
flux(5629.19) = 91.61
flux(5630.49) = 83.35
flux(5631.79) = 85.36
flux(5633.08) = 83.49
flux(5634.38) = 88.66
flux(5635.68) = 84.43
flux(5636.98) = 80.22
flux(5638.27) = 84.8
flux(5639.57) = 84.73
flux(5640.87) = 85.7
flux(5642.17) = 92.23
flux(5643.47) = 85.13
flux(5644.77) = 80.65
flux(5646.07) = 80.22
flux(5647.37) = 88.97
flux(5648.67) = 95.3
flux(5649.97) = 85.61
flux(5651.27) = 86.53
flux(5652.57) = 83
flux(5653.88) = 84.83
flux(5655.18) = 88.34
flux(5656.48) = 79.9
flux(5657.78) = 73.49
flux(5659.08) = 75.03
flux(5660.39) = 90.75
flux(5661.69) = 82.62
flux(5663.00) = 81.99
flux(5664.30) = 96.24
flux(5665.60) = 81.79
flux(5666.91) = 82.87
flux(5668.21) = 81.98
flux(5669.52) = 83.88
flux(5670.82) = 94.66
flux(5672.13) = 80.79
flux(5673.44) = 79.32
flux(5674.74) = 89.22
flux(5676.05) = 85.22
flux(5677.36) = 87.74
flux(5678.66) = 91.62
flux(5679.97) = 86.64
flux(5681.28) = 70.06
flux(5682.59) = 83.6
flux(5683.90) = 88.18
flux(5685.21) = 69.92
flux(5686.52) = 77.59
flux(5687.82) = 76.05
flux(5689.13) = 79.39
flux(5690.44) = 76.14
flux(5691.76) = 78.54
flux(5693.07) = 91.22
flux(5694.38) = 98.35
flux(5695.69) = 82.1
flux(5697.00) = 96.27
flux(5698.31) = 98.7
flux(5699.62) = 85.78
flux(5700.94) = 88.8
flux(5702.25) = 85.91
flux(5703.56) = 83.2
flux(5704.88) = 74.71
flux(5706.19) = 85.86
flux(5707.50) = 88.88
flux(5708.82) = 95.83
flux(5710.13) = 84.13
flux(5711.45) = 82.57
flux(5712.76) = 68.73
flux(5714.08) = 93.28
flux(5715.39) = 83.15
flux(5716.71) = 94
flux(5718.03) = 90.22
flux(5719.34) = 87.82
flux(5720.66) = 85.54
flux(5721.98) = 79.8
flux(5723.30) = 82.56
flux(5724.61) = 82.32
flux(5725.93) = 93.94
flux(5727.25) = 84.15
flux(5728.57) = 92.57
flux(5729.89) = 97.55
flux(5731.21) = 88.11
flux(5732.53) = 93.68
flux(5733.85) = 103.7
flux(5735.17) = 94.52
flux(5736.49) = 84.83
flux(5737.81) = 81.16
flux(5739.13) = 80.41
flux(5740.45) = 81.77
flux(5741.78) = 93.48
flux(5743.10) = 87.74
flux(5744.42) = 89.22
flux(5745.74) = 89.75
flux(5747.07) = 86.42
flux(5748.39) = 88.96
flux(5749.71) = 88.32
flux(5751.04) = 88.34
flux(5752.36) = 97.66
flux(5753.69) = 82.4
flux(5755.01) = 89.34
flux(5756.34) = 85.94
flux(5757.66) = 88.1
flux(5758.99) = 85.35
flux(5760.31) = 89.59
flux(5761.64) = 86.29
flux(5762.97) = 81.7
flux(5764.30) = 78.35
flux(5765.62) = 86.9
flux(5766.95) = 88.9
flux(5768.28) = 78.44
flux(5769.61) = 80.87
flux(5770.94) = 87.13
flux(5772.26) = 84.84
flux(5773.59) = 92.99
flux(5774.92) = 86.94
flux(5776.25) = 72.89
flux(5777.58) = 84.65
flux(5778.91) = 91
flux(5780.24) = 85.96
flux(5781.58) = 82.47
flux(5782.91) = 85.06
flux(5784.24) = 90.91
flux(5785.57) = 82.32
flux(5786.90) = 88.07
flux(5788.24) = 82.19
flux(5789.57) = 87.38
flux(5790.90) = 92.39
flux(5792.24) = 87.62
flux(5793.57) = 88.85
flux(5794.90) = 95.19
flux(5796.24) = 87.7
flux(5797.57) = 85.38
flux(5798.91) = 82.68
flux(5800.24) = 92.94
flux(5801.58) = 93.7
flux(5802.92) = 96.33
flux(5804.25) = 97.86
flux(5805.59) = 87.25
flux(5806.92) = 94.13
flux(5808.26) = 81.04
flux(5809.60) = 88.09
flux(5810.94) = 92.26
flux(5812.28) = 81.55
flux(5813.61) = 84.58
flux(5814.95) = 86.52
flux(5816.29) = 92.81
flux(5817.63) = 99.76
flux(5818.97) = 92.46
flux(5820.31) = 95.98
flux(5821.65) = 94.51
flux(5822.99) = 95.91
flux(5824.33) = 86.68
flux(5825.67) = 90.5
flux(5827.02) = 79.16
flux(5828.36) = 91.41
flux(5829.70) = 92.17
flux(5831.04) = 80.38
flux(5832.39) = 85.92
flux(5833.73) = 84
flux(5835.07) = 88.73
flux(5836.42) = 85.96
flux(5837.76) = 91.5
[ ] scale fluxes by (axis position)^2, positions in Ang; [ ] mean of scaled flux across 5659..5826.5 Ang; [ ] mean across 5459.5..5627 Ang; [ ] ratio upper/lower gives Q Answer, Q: 1.11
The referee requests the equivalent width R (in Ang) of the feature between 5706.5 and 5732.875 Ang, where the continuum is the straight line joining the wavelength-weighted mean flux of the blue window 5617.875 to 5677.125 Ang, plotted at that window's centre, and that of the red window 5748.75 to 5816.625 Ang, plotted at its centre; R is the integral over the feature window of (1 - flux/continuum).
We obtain -0.38 Ang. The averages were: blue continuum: 84.8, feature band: 87.3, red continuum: 87.2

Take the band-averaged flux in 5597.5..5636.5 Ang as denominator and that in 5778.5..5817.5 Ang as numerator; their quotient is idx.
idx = 1.06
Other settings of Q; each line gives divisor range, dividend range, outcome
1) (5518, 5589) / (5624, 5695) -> 1.03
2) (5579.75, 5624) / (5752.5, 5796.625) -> 1.13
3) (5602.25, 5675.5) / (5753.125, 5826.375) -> 1.10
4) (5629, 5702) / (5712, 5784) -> 1.05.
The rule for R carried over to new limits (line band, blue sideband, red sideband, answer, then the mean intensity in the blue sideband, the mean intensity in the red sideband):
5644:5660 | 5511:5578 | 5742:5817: 0.47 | 85.1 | 87.4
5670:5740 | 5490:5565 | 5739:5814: 0.56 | 85.4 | 87.2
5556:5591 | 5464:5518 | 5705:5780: 0.24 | 85.8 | 86.9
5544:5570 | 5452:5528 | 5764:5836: 0.26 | 85.1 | 87.9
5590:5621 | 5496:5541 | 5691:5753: 2.15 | 84.4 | 87.9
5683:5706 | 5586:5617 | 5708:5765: 0.24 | 79.7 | 87.5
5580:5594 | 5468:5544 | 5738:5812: 0.97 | 85.6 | 87.2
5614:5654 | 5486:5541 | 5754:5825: 0.95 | 85.4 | 87.9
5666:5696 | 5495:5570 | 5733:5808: 1.15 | 84.9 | 87.6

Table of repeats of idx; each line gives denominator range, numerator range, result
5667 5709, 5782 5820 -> 1.05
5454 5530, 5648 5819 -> 1.02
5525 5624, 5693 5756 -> 1.06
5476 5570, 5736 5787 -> 1.01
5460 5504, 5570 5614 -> 0.97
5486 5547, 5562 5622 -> 0.97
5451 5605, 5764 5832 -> 1.04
